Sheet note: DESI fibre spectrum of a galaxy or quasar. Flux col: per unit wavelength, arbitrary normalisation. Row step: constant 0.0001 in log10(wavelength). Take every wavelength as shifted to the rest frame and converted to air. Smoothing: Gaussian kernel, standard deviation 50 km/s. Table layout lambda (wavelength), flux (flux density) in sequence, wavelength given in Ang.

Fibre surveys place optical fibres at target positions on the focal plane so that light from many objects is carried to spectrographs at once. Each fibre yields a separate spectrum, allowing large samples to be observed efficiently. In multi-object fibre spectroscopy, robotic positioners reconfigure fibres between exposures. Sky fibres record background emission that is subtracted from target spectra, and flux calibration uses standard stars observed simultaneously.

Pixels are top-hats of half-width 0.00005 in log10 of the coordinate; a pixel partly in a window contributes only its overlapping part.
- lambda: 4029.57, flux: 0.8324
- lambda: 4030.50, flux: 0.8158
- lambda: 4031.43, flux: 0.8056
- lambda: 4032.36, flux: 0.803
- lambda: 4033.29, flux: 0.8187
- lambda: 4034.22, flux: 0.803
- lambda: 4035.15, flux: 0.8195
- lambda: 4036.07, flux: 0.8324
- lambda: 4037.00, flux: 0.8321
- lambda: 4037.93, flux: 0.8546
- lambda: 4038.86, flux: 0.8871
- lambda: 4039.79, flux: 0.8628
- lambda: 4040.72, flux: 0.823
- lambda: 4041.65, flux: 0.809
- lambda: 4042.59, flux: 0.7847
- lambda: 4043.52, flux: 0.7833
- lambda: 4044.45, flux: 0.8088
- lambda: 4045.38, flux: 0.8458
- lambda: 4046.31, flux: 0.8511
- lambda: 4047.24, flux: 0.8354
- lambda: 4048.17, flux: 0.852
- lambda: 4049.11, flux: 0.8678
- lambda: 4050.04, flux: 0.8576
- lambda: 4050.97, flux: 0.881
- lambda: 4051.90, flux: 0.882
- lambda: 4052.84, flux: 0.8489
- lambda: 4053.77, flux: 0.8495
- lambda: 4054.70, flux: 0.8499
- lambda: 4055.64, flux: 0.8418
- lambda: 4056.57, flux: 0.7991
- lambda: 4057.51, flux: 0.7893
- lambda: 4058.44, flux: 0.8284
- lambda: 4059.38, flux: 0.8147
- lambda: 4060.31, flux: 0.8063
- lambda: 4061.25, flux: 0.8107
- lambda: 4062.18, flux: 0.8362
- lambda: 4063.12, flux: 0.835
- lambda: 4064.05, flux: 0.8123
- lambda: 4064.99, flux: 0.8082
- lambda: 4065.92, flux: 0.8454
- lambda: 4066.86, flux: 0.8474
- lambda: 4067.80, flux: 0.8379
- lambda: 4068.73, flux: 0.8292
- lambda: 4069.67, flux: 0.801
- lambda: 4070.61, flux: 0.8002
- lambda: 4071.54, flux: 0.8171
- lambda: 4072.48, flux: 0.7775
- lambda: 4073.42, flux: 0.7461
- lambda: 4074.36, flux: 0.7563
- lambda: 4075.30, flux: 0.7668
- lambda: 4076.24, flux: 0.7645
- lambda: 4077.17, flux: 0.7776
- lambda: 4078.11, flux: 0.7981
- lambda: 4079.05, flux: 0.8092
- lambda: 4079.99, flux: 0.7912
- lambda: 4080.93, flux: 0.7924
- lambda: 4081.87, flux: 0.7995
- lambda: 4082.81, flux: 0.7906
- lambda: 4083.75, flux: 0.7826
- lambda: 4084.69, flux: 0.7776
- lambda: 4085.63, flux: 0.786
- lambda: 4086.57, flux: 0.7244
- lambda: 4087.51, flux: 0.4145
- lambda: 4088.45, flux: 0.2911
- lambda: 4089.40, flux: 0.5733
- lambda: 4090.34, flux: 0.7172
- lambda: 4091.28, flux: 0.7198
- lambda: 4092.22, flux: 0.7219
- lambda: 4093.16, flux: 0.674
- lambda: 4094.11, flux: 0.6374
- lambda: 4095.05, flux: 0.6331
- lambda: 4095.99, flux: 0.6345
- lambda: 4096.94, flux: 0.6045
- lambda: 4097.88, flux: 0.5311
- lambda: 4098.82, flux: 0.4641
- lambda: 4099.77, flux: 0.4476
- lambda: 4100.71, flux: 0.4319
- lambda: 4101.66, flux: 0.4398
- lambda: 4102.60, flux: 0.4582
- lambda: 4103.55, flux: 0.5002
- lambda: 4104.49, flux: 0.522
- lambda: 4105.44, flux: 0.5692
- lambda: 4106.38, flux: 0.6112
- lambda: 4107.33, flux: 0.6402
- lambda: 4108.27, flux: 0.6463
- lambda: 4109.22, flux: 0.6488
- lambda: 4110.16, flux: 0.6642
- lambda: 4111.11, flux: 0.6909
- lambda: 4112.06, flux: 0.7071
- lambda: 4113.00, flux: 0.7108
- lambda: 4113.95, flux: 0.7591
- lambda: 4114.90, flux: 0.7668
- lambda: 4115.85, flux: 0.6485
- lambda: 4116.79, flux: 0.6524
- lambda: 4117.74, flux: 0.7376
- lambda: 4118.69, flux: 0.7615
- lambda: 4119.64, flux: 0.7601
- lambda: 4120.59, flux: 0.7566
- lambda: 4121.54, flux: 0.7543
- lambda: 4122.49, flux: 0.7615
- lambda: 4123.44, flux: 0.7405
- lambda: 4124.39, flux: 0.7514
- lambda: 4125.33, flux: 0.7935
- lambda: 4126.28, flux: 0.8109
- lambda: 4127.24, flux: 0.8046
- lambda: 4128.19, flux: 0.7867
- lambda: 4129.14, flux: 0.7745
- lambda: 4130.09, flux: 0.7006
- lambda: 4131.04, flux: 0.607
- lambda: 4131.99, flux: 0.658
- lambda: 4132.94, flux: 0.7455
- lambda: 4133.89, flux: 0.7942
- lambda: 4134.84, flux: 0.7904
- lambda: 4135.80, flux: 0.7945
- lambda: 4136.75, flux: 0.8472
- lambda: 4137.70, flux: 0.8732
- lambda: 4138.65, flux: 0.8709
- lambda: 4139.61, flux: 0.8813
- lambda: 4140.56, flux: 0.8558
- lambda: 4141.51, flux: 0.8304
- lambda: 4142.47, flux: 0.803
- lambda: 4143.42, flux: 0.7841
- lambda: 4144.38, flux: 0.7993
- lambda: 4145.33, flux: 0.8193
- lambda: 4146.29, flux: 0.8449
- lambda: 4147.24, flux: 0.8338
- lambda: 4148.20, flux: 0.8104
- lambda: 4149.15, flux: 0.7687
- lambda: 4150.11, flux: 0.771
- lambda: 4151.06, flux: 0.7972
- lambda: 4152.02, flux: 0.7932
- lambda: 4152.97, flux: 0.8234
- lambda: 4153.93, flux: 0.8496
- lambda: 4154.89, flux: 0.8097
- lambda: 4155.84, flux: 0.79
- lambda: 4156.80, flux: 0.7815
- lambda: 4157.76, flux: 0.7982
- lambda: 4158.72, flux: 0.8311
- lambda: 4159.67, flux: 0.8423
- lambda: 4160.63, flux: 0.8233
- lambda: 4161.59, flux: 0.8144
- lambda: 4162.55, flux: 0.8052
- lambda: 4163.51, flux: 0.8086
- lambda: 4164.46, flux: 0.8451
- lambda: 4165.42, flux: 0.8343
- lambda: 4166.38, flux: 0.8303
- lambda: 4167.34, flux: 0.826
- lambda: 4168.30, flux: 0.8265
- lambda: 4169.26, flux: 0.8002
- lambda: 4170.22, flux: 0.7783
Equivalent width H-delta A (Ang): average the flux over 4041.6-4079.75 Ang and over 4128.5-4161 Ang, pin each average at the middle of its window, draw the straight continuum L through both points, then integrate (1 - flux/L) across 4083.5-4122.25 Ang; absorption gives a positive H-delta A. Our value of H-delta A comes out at 8.41 Ang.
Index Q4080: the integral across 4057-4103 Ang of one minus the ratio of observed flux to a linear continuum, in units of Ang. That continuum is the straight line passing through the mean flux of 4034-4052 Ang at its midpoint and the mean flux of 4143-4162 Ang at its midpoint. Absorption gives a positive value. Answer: 6.4 Ang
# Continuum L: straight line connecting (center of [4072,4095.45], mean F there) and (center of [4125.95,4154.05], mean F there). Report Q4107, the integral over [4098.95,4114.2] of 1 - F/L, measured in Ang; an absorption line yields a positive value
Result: 3.3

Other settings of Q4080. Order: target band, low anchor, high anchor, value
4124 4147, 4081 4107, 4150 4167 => -1.6 Ang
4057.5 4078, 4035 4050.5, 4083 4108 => -2.4 Ang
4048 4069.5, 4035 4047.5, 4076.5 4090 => -1.5 Ang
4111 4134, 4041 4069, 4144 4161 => 2.2 Ang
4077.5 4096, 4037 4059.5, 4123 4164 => 2.8 Ang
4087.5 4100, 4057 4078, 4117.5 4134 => 3.1 Ang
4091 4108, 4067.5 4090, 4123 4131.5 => 4.1 Ang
